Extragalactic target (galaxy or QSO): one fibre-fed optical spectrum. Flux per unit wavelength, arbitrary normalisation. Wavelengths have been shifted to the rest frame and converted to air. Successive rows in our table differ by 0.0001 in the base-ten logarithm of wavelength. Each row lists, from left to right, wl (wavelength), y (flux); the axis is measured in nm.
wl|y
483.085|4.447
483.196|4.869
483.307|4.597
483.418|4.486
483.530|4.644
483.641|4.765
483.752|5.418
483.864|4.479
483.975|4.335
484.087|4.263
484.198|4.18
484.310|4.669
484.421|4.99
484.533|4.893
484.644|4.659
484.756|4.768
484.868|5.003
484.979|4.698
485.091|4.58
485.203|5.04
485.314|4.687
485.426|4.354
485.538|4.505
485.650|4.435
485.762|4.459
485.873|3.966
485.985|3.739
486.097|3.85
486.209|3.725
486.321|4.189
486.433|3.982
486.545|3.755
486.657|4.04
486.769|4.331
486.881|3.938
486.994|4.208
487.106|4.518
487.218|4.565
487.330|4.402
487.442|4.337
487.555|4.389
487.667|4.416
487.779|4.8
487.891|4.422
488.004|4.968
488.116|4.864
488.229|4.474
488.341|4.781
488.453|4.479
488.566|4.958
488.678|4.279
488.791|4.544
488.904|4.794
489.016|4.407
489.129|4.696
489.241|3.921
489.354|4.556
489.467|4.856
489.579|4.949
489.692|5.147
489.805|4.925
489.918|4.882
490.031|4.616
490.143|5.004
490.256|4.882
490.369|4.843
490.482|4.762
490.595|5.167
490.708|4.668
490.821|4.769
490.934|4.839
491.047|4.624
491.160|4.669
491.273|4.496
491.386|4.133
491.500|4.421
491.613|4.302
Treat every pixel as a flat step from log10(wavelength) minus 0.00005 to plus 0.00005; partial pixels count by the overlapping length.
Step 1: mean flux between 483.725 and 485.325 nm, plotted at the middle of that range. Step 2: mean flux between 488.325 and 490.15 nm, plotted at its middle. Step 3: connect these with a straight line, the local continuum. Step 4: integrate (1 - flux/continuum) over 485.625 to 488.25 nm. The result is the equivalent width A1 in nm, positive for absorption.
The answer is 0.23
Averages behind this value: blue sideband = 4.7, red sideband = 4.68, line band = 4.28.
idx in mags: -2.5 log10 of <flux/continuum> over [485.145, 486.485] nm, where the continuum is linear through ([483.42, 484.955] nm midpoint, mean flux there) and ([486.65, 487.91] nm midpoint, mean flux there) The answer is 0.07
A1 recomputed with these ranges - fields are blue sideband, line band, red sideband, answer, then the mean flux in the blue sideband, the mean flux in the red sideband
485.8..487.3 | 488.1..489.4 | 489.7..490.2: 0.012 nm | 4.07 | 4.89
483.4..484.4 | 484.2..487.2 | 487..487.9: 0.103 nm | 4.6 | 4.47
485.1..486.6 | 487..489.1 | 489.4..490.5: 0.003 nm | 4.22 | 4.89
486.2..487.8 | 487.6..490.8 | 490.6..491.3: -0.147 nm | 4.24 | 4.72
